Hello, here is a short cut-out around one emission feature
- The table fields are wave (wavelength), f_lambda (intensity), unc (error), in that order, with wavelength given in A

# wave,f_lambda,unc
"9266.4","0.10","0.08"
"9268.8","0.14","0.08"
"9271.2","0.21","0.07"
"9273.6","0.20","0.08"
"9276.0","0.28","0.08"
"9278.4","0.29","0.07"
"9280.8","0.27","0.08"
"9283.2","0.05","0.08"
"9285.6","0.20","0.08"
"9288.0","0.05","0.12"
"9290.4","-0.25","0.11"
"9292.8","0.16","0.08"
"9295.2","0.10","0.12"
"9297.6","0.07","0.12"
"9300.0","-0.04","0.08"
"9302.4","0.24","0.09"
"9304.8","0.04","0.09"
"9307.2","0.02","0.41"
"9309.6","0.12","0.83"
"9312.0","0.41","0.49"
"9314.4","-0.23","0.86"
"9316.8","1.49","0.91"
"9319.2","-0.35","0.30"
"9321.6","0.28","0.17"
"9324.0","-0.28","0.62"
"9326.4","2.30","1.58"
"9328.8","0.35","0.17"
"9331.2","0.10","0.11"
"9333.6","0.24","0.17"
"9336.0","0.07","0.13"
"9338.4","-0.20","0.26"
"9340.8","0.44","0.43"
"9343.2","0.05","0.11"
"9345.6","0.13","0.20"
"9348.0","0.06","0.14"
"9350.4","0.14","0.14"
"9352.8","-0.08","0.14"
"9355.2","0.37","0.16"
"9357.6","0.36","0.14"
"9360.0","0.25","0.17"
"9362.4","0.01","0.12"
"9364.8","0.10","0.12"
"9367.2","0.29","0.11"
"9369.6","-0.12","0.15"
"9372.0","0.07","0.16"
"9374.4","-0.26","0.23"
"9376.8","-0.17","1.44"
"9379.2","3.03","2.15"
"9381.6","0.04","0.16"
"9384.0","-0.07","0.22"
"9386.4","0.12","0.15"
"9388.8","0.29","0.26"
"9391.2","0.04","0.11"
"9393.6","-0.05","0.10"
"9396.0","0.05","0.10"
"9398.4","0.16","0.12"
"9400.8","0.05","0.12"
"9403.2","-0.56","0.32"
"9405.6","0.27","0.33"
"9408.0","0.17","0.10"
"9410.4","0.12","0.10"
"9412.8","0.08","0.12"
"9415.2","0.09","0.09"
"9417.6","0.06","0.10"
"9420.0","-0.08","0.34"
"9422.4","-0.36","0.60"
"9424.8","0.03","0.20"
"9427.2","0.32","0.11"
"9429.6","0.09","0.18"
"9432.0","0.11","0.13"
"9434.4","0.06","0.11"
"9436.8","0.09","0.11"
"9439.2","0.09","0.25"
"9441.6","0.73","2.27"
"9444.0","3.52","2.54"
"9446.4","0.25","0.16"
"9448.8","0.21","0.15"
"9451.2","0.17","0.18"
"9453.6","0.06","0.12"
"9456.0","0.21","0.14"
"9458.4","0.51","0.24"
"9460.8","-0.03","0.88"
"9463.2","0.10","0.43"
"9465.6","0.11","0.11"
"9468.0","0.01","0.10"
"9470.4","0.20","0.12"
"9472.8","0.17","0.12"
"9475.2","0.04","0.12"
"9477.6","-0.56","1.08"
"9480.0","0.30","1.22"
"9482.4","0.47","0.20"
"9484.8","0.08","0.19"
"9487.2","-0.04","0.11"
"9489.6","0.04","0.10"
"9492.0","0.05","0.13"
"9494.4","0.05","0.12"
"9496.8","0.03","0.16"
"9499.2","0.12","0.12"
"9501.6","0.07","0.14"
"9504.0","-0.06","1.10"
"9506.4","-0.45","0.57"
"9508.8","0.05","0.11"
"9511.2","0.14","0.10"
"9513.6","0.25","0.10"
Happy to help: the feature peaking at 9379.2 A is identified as H-gamma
